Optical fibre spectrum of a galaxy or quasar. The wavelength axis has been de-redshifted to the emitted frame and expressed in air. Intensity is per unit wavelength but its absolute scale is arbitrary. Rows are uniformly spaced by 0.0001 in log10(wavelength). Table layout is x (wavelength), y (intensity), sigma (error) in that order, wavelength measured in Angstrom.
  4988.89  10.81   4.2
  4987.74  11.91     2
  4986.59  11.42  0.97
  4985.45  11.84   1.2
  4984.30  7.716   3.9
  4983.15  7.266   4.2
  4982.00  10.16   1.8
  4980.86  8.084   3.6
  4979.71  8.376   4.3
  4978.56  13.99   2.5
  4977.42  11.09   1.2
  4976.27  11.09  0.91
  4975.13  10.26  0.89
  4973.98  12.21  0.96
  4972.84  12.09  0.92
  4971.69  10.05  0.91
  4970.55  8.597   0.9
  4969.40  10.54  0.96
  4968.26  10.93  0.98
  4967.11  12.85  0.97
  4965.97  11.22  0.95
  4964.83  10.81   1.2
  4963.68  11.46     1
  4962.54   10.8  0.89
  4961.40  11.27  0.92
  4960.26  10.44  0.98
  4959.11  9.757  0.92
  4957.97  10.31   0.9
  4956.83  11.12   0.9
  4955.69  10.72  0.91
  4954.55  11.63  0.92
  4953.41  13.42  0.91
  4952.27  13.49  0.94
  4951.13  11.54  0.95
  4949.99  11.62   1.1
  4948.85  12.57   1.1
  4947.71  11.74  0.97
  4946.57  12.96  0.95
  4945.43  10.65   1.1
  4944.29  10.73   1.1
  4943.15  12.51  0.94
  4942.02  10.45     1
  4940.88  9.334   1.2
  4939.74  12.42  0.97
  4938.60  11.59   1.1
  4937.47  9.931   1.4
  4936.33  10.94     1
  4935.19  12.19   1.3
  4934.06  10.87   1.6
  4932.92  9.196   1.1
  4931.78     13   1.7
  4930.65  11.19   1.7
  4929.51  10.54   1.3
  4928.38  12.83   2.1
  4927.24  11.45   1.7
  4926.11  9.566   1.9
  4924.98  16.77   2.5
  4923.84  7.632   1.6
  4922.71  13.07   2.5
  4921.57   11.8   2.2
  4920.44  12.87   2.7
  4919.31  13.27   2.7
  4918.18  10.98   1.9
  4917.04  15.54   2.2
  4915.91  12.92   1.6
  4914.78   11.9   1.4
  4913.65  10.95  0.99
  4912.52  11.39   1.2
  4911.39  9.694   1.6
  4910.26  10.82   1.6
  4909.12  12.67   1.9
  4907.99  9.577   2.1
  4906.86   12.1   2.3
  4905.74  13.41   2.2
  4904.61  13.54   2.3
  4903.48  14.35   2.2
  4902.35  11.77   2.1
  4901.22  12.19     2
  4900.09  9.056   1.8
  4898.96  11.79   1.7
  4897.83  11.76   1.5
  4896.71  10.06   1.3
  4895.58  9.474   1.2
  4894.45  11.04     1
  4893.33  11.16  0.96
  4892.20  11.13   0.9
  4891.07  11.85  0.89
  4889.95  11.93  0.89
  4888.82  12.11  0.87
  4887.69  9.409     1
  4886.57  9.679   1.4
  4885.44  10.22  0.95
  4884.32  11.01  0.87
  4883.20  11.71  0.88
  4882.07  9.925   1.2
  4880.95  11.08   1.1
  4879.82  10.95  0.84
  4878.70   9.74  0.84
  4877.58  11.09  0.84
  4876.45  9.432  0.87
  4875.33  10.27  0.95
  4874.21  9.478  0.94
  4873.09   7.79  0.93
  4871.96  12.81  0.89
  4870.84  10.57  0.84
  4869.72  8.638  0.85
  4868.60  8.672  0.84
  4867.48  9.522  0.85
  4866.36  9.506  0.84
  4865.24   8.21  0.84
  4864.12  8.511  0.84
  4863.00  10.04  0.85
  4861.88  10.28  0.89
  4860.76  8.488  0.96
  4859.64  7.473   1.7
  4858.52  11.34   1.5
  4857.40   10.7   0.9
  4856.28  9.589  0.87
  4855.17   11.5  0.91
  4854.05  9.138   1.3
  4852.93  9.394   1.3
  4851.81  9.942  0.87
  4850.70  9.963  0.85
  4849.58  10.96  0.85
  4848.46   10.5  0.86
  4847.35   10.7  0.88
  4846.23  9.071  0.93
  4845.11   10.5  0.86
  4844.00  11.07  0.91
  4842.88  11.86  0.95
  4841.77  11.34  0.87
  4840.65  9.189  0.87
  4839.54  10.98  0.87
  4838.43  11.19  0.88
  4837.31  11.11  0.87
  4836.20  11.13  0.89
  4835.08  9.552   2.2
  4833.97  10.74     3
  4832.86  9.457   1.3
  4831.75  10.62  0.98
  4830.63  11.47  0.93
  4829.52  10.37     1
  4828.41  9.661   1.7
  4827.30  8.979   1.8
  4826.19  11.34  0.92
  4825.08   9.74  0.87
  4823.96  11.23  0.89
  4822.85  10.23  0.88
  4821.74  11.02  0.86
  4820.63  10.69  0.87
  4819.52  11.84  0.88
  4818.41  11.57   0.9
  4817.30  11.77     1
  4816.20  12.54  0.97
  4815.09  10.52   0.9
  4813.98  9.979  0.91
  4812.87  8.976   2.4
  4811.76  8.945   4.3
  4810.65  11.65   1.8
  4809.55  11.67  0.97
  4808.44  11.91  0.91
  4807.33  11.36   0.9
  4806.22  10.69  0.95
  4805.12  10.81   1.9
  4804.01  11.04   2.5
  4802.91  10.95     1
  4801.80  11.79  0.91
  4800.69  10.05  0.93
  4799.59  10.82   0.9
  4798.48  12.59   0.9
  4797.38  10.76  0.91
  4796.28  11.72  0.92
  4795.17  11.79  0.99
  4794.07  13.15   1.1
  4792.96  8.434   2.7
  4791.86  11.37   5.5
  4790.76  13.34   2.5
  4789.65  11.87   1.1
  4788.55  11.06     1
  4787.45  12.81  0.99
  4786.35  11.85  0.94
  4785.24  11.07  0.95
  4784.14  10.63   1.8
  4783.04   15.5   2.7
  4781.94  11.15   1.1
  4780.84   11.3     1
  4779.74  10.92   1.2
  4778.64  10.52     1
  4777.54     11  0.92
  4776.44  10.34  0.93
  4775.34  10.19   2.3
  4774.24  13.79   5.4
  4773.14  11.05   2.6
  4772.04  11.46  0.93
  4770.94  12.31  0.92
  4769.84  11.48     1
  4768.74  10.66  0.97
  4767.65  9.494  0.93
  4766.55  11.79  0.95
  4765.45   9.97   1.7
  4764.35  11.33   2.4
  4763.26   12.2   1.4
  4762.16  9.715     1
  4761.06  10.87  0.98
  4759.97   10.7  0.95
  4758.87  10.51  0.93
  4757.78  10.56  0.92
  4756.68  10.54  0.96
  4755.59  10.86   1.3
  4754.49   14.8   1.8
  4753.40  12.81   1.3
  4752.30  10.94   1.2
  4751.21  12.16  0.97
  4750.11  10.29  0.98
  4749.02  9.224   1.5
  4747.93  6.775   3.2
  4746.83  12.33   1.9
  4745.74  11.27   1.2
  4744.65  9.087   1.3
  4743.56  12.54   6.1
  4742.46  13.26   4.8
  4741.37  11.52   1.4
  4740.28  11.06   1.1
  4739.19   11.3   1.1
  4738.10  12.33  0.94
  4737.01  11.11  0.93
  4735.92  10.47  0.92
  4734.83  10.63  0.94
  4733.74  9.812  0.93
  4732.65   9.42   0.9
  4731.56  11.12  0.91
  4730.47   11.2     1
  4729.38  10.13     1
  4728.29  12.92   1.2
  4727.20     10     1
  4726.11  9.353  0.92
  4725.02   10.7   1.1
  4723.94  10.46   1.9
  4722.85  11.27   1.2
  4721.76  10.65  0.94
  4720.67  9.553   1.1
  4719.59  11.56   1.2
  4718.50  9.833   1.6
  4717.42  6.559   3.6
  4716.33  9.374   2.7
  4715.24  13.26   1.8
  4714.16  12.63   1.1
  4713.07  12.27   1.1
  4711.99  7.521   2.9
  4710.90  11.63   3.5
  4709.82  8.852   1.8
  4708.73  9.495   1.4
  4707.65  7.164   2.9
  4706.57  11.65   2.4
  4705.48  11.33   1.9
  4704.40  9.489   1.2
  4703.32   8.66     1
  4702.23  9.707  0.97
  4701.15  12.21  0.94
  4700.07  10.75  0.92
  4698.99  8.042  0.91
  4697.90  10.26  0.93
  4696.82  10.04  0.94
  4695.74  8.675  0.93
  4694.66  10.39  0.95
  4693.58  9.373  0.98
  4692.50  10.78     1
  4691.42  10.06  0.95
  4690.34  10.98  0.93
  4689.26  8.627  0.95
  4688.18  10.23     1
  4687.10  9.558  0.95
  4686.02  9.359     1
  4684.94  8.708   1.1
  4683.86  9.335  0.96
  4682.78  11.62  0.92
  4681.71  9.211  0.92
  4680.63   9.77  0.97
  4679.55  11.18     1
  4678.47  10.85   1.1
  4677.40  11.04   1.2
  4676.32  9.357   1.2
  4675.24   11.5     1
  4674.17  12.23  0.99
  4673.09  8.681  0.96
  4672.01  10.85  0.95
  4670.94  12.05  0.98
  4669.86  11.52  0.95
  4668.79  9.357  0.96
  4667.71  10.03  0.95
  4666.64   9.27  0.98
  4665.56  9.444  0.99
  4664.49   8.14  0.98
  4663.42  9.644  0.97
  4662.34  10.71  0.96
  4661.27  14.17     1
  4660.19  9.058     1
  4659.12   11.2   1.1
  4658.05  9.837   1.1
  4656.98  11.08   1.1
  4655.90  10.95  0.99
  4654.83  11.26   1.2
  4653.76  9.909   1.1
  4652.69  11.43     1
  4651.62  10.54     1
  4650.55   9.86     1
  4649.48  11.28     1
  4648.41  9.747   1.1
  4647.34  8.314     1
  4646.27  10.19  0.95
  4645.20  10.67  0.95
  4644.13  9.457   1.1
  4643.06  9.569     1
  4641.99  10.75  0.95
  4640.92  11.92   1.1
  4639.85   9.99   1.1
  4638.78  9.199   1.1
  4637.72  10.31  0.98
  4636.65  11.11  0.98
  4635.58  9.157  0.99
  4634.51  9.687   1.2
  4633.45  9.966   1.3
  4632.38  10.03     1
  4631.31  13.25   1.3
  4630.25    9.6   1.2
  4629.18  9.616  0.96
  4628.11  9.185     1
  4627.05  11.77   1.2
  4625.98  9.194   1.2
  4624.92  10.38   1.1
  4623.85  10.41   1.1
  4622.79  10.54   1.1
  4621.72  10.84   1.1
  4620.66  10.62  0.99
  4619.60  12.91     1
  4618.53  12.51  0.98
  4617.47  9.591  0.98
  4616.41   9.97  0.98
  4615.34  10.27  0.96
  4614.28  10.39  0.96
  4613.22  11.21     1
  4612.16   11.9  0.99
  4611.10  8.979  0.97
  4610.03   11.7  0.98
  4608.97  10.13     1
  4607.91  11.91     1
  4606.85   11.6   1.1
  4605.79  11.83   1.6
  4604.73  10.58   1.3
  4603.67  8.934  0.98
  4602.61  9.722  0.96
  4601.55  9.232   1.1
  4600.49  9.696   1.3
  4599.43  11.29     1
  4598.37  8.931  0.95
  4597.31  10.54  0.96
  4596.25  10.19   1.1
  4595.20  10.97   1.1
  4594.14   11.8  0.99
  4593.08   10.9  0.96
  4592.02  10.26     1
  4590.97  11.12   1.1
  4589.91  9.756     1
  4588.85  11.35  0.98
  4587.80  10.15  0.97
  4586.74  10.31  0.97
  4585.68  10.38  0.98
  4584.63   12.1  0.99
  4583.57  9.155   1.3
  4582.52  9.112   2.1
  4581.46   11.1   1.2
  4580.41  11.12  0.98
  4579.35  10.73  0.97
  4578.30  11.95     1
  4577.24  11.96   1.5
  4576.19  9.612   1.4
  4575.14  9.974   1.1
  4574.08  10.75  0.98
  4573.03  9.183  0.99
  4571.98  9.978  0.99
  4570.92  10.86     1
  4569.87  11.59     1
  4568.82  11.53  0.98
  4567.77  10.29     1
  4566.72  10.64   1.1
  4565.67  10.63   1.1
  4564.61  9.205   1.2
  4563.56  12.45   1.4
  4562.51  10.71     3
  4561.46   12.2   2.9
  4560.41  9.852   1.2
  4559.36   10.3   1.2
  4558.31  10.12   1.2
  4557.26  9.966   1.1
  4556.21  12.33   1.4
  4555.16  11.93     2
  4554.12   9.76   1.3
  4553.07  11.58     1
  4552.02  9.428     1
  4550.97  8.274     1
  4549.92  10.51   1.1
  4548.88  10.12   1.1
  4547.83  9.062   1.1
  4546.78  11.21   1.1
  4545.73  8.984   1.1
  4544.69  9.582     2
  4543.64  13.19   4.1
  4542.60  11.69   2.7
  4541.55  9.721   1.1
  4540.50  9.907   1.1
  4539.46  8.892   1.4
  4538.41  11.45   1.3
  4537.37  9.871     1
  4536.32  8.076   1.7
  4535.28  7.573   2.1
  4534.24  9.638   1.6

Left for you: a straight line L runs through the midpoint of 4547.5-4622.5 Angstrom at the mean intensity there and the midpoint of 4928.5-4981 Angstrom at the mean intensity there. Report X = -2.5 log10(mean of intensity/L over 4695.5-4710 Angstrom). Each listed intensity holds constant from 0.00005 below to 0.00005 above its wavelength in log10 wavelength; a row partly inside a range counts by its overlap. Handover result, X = 0.11 mag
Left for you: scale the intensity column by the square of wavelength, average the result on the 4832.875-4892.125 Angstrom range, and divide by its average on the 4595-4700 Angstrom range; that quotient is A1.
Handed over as 1.1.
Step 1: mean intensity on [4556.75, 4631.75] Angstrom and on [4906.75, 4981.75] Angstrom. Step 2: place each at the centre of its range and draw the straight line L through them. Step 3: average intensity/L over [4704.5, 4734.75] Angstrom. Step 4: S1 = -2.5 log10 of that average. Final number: 0.054 mag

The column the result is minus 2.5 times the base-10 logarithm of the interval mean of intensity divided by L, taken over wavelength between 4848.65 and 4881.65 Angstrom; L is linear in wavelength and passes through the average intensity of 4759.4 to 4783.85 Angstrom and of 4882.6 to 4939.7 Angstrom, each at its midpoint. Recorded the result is 0.16 mag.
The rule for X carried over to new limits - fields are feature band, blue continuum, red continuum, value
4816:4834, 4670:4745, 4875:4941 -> 0.02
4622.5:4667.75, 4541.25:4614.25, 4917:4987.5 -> 0.04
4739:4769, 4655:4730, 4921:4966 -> -0.05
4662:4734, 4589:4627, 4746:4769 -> 0.06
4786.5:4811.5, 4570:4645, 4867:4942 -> -0.05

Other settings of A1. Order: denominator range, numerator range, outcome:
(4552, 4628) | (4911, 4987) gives 1.23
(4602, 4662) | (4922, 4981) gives 1.22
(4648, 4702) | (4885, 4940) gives 1.24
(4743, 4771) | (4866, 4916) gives 1.05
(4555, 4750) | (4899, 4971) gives 1.24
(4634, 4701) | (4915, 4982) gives 1.25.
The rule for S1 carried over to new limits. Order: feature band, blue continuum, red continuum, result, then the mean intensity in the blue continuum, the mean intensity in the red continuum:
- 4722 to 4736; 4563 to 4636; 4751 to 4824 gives 0.048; 10.6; 11.3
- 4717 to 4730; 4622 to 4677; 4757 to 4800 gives 0.064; 10.3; 11.3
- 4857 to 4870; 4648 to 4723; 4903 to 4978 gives 0.198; 10.2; 11.5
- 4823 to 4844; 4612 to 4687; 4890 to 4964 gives 0.061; 10.4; 11.6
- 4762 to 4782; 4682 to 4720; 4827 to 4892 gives -0.104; 9.99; 10.2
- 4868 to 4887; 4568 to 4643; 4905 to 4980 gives 0.112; 10.6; 11.5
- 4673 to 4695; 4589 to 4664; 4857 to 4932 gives 0.046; 10.5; 11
